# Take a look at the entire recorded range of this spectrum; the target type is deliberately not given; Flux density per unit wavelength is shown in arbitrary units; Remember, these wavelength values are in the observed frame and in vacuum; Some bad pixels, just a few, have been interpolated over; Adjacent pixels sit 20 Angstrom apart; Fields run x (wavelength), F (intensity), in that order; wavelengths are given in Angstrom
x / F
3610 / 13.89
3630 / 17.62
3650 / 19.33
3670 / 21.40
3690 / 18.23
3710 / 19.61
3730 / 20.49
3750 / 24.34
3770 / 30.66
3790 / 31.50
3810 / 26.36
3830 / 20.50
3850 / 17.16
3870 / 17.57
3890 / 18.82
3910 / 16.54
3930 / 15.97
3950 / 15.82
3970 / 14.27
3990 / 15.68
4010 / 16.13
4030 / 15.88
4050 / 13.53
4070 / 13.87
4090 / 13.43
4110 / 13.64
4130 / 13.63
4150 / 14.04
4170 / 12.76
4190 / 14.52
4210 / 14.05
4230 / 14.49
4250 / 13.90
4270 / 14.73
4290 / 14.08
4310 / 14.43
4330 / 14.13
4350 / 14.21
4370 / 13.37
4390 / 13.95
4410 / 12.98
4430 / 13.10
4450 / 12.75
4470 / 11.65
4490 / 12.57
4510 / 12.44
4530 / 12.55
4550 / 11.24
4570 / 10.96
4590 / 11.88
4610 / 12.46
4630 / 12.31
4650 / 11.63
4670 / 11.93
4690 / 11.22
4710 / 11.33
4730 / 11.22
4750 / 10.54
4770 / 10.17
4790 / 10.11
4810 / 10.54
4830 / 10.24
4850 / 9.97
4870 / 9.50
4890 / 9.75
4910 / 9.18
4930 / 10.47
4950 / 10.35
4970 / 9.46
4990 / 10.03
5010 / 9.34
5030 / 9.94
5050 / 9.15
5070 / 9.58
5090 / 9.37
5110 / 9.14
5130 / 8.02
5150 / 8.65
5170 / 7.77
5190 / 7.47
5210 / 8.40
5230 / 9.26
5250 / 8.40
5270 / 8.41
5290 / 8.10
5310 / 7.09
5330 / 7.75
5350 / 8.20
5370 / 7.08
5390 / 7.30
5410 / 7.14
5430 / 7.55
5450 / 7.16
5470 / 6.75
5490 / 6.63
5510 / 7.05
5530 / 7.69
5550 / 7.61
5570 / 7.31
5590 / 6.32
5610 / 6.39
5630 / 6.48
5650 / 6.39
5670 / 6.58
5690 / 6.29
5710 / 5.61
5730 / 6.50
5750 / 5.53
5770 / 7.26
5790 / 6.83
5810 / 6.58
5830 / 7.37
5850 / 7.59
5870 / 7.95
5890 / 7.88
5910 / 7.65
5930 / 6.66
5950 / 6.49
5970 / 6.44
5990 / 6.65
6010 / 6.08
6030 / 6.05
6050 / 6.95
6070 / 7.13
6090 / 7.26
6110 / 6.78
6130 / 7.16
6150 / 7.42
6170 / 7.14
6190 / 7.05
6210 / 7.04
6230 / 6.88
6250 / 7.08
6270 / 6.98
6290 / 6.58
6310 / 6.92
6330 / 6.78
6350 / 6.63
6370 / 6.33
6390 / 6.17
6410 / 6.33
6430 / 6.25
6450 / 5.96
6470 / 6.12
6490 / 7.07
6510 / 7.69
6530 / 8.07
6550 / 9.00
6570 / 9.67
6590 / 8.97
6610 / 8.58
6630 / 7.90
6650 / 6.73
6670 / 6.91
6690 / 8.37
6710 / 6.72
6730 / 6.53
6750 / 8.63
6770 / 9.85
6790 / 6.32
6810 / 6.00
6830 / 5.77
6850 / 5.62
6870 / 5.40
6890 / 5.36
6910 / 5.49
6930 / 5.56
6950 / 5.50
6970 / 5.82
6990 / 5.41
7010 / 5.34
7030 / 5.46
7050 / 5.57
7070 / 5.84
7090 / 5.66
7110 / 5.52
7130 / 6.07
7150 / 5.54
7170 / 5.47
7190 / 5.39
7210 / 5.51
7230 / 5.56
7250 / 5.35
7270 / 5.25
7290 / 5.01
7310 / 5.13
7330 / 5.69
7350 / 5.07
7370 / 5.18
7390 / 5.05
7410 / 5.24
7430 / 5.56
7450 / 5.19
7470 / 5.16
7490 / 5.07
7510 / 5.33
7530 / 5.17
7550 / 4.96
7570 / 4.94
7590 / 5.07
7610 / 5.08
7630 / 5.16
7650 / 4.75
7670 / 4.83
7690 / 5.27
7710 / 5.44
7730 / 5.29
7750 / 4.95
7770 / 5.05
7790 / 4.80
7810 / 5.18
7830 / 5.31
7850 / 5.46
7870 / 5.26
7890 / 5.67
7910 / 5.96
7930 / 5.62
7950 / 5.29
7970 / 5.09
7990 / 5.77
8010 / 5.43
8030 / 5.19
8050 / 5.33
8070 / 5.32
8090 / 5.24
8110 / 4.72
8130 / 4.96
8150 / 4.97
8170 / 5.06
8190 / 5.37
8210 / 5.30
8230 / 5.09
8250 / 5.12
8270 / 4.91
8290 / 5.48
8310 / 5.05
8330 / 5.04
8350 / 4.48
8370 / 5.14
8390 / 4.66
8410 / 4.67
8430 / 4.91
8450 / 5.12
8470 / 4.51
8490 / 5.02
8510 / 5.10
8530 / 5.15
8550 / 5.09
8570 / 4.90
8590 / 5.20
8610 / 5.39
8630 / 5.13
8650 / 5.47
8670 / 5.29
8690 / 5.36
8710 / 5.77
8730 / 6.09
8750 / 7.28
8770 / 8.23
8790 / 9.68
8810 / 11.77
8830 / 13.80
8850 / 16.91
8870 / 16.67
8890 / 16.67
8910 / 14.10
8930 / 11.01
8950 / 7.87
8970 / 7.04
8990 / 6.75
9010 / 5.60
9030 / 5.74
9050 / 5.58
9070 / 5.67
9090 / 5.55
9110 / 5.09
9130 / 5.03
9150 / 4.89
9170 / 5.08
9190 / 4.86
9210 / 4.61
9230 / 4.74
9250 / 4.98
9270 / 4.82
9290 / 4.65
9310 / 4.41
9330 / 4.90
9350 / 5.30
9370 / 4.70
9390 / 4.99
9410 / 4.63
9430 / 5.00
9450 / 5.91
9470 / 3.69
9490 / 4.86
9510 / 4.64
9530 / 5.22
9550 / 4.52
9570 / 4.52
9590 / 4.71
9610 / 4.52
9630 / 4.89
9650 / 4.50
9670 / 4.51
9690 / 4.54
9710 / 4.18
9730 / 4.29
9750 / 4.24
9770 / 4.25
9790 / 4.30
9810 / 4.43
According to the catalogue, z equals 0.350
